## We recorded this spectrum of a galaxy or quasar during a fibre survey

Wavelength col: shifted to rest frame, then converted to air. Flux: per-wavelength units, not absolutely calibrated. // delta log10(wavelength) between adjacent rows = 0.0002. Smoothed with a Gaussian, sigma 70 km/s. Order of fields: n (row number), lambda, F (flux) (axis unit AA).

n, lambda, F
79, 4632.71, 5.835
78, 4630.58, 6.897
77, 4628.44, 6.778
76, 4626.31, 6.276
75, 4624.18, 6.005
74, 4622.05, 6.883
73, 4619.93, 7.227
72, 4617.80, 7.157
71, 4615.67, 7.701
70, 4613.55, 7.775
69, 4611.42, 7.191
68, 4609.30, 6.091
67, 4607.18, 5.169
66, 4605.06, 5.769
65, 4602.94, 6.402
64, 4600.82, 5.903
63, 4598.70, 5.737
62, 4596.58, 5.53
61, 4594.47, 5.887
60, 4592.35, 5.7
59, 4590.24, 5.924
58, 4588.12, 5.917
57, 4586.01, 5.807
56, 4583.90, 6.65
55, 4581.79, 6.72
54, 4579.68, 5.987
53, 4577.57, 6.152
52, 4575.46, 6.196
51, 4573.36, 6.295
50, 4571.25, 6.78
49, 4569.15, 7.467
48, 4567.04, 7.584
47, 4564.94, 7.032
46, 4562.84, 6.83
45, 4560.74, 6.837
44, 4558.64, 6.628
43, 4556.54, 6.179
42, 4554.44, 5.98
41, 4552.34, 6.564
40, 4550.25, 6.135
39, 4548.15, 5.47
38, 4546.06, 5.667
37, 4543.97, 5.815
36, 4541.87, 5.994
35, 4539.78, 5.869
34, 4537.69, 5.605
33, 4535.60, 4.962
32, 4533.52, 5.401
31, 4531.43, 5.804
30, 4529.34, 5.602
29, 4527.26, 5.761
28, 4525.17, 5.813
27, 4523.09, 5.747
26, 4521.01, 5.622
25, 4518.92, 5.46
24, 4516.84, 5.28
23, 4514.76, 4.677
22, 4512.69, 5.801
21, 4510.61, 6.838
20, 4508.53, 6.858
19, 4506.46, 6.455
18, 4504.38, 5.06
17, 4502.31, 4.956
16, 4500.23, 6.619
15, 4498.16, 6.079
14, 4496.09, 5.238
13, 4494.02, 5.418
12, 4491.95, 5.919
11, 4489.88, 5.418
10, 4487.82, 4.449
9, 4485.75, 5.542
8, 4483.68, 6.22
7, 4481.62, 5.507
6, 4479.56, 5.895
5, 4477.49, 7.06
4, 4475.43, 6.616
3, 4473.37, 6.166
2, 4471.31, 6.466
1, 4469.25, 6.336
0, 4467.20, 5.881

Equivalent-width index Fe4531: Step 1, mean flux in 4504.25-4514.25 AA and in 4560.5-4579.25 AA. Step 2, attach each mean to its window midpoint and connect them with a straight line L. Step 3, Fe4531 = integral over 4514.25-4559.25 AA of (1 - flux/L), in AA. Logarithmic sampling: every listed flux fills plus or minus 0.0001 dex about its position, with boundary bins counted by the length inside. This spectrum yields 5.16 AA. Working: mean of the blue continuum 6.23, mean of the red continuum 6.77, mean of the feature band 5.73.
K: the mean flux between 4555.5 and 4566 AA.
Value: 6.71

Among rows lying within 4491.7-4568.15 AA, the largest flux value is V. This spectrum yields 7.584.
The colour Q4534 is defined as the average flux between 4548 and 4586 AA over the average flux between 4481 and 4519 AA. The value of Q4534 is 1.15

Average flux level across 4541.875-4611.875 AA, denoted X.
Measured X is 6.23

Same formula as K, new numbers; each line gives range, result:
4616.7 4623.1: 7.09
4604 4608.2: 5.47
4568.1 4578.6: 6.58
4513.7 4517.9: 5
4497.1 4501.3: 6.33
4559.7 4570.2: 7.15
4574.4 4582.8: 6.26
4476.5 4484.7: 6.17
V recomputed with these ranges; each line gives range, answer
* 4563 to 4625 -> 7.775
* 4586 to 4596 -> 5.924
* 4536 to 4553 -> 6.564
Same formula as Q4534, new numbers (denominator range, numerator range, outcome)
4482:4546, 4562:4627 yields 1.14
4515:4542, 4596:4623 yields 1.17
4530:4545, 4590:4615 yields 1.09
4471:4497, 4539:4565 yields 1.07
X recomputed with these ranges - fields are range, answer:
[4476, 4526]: 5.75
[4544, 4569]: 6.46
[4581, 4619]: 6.28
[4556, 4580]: 6.69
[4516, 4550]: 5.63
